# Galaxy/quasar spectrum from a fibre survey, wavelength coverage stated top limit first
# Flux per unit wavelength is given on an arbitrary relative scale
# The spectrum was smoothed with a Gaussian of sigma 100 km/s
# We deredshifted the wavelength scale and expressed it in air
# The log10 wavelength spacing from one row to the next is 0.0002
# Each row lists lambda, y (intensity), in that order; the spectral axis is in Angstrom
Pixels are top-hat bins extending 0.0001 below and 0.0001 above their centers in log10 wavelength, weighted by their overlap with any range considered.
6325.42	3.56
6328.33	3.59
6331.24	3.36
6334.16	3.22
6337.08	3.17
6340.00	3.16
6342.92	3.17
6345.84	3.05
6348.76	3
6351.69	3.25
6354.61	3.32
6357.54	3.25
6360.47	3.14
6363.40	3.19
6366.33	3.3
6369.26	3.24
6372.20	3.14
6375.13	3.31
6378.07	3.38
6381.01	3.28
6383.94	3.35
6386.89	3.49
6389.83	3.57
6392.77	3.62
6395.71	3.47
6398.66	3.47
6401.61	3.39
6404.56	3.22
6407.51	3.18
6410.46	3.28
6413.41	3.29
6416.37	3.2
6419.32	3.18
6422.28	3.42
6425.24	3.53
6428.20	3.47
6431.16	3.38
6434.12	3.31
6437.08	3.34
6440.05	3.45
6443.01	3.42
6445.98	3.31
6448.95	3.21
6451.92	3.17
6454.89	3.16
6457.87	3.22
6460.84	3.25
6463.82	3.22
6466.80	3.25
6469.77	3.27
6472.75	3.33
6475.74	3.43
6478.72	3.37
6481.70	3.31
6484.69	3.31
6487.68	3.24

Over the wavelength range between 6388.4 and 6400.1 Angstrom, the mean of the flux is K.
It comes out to 3.53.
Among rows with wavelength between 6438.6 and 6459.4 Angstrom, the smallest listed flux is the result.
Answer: 3.16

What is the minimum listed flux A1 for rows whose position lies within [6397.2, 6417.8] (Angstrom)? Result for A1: 3.18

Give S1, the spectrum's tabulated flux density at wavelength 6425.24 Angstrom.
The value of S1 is 3.53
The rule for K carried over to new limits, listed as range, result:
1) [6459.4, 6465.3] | 3.23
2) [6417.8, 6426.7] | 3.38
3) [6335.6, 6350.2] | 3.11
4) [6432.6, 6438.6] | 3.33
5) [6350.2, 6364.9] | 3.23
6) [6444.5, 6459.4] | 3.21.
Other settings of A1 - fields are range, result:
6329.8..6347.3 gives 3.05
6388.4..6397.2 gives 3.47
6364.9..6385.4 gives 3.14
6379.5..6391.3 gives 3.28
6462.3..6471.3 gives 3.22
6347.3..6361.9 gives 3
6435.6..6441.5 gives 3.34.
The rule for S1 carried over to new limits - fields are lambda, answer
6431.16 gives 3.38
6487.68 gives 3.24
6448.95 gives 3.21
